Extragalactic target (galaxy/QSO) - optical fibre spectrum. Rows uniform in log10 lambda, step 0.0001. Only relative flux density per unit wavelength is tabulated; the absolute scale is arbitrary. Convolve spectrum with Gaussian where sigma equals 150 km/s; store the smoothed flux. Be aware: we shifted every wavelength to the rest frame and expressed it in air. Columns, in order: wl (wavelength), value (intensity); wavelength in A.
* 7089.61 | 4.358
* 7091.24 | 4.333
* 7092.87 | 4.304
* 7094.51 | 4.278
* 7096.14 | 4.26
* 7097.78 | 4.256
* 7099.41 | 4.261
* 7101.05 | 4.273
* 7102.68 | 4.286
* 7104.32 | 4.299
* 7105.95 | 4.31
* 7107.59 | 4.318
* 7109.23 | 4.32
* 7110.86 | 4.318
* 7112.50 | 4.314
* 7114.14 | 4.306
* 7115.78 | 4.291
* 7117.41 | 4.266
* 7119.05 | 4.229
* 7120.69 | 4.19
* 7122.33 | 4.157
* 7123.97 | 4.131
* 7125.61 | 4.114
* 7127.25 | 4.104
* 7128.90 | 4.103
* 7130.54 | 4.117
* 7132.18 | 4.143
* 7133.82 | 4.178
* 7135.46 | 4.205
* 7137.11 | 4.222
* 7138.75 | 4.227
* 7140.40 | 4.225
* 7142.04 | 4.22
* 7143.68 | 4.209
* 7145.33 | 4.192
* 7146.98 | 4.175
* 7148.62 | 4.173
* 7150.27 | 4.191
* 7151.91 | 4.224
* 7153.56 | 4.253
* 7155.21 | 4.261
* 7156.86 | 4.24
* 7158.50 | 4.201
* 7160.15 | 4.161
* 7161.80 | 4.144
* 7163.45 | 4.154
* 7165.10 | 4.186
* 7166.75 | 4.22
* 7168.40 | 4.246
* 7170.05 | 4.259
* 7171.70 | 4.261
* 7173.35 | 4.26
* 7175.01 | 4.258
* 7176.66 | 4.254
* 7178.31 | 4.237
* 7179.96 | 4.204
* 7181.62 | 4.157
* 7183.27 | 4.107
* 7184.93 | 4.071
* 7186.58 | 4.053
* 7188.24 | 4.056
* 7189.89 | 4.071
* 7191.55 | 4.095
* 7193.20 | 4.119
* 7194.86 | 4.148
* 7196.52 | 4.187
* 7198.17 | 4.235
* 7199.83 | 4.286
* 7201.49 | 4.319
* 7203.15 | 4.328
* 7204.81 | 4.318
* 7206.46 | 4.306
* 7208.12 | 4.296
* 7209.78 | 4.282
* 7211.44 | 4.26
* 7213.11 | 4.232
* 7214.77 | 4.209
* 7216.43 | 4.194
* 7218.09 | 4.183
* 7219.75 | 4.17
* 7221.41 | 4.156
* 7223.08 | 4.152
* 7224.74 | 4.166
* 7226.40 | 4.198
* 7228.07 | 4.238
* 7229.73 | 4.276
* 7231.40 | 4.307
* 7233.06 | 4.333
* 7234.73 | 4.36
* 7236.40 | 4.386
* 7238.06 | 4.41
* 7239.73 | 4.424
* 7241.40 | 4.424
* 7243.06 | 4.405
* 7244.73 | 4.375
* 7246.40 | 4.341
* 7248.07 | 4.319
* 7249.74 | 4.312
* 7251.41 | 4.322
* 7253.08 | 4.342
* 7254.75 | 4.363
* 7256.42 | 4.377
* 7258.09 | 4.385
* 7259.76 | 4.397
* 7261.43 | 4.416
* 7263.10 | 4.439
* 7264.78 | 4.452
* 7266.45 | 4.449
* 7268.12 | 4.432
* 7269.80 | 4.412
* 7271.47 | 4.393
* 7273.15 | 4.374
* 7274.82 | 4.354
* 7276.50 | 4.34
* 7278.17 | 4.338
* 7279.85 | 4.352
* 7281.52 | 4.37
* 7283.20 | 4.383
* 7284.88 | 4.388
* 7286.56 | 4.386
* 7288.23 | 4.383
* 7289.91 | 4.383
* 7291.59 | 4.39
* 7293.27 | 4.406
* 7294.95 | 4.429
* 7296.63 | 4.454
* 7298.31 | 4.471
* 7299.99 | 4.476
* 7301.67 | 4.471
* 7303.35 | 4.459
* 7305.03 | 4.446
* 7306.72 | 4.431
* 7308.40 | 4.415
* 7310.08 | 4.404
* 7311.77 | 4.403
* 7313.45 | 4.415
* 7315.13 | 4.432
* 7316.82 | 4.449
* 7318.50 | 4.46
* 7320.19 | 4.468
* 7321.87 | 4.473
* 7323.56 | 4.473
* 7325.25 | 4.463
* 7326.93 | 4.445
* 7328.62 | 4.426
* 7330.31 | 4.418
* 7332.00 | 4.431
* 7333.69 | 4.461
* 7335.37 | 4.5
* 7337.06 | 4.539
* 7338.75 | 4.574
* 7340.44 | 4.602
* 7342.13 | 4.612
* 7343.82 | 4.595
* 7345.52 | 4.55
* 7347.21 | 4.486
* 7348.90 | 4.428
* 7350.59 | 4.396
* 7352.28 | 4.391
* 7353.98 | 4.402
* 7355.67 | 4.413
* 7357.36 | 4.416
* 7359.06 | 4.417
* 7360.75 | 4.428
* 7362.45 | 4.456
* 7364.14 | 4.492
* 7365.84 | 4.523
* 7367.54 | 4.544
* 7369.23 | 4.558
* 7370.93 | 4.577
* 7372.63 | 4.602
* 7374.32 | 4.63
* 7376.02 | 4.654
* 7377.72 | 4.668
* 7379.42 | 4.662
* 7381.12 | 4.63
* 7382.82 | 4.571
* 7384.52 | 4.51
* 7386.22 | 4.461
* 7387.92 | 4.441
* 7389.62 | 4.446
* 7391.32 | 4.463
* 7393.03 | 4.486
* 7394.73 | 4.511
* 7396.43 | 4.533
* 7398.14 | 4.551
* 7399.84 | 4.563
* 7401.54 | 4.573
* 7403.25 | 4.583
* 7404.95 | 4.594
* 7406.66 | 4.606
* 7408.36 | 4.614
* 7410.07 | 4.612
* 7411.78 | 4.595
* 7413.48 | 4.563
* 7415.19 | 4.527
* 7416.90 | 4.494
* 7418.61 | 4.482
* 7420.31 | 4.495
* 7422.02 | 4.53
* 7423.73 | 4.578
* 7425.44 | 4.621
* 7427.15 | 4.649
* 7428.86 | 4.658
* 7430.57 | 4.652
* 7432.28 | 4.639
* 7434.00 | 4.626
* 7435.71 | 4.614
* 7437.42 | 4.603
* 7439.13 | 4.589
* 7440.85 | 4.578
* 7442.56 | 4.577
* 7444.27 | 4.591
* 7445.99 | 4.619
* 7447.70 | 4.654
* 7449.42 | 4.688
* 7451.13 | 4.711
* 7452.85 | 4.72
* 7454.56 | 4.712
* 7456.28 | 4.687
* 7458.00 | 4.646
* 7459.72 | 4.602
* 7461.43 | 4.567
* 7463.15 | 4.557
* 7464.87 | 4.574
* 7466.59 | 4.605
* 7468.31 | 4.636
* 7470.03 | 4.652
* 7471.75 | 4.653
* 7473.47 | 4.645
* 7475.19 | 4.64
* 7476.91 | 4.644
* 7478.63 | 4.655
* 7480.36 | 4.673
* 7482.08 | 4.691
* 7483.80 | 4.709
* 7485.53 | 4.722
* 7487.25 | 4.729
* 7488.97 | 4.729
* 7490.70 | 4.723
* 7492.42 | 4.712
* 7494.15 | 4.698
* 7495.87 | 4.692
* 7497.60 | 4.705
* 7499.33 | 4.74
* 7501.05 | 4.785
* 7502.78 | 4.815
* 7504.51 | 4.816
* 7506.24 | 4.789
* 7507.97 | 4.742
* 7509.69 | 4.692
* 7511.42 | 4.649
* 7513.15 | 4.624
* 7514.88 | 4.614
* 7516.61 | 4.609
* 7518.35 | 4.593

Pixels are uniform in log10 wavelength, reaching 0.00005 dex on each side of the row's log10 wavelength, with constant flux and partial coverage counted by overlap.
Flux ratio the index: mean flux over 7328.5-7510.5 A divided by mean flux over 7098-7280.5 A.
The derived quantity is 1.08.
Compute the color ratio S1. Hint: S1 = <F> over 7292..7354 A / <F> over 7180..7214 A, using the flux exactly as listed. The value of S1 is 1.06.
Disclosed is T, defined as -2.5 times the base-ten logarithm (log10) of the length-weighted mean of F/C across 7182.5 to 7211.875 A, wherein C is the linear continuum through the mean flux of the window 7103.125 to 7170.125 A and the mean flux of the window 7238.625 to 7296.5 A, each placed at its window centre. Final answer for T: 0.02 mag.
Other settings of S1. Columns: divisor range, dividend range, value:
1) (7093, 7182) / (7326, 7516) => 1.09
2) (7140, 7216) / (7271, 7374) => 1.06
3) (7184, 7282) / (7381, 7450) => 1.06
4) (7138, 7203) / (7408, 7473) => 1.10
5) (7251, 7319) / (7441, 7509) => 1.06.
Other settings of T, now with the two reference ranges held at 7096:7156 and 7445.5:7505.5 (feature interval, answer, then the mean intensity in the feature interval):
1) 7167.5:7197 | 0.03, 4.17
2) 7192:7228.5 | 0.03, 4.23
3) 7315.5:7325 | 0.00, 4.46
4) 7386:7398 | 0.02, 4.48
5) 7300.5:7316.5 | 0.01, 4.43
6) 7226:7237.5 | 0.01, 4.31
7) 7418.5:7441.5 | 0.01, 4.6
